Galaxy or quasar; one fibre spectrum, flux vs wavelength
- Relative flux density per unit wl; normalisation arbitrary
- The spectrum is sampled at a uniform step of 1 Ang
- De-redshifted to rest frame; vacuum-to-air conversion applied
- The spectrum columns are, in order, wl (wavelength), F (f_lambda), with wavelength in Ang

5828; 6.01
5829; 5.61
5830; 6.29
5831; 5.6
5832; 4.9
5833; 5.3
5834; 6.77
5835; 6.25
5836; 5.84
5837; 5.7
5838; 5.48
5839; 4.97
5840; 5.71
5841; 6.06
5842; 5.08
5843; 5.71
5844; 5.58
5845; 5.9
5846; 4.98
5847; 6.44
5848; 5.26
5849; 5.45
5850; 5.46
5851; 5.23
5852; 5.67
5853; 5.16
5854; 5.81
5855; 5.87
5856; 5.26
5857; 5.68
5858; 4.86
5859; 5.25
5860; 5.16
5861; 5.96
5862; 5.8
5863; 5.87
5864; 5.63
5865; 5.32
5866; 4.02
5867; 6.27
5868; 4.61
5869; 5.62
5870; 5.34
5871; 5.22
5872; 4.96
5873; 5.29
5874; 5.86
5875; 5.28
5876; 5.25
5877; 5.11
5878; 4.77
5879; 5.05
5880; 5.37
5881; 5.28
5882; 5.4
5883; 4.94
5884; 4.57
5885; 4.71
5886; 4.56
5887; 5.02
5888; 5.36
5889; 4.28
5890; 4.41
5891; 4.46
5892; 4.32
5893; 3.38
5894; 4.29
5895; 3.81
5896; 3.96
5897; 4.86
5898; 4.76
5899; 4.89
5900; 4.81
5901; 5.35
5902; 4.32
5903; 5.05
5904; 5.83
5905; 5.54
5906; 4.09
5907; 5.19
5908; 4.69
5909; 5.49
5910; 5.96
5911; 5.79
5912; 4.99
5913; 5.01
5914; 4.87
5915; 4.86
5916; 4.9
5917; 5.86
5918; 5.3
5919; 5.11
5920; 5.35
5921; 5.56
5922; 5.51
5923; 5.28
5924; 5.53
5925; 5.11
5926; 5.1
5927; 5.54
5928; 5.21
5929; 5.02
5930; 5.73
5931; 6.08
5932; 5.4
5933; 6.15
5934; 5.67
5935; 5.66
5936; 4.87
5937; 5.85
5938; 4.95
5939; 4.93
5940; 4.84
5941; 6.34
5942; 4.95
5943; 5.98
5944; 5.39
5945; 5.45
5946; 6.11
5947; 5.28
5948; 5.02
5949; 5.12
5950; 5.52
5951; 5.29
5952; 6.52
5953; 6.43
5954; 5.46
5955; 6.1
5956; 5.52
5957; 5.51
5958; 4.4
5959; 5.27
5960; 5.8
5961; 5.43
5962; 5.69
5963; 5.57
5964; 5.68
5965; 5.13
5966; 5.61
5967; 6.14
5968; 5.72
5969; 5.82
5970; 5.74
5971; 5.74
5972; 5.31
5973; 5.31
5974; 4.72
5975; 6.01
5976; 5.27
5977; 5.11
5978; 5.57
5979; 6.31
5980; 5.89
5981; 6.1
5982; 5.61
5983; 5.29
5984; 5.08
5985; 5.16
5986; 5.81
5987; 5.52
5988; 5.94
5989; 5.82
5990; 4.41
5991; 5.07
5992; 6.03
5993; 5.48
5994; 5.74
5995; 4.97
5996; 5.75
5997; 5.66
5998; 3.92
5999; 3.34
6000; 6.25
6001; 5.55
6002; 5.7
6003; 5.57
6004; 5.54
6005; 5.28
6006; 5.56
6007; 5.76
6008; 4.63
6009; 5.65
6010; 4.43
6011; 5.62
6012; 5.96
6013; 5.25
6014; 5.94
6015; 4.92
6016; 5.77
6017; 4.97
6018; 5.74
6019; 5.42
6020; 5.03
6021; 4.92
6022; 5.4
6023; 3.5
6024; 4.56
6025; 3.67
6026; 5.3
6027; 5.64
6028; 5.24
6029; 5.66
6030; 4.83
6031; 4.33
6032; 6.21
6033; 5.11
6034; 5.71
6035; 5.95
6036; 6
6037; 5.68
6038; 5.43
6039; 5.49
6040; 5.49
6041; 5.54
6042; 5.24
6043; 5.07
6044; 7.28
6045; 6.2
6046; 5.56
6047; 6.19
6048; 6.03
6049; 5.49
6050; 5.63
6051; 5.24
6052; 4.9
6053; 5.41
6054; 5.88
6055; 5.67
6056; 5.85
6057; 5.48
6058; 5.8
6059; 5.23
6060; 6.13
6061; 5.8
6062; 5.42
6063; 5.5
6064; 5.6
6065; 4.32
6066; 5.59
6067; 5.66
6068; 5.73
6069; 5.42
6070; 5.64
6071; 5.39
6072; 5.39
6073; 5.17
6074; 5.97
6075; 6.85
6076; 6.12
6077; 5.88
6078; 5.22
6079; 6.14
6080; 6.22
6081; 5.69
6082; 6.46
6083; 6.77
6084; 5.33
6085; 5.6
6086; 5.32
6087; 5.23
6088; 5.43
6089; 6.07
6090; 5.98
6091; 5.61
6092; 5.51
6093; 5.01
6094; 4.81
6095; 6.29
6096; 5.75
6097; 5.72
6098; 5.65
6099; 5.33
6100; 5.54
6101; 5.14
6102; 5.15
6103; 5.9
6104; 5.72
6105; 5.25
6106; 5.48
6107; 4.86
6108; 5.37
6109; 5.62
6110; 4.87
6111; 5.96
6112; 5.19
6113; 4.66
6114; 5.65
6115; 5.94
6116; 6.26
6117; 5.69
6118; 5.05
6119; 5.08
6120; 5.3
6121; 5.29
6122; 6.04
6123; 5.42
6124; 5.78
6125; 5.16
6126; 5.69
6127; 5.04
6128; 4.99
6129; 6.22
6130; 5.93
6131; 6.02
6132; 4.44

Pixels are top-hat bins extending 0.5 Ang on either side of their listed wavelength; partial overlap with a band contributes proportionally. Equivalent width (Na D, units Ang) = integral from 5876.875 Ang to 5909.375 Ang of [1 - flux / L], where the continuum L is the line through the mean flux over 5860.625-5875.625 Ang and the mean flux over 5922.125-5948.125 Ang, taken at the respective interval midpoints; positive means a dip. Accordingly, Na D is 3.8 Ang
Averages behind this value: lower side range 5.4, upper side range 5.45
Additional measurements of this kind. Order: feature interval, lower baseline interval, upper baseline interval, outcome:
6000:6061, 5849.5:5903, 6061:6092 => 1.1 Ang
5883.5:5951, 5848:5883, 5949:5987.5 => 4.2 Ang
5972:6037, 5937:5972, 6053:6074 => 2.4 Ang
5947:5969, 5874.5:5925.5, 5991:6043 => -1.9 Ang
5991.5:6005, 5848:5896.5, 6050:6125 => 0.1 Ang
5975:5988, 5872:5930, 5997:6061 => -0.8 Ang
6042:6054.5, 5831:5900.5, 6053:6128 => -0.5 Ang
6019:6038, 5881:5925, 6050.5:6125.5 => 0.7 Ang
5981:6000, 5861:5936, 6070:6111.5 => 0.2 Ang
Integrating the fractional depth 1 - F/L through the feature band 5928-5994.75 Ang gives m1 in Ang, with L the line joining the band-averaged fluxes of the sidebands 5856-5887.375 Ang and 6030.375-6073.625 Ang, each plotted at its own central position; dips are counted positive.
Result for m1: -1.62 Ang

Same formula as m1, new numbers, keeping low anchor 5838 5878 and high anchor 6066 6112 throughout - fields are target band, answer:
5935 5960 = 0.1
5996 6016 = 0.9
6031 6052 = -0.3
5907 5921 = 0.6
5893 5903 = 1.7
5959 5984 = -0.3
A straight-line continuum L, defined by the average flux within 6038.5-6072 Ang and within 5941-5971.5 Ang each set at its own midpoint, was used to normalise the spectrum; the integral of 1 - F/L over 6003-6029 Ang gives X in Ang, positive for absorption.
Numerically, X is 1.82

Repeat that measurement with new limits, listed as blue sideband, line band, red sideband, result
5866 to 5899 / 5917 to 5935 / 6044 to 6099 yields -1.5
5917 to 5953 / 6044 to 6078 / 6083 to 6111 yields -1.0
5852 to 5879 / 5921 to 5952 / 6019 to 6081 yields -0.2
